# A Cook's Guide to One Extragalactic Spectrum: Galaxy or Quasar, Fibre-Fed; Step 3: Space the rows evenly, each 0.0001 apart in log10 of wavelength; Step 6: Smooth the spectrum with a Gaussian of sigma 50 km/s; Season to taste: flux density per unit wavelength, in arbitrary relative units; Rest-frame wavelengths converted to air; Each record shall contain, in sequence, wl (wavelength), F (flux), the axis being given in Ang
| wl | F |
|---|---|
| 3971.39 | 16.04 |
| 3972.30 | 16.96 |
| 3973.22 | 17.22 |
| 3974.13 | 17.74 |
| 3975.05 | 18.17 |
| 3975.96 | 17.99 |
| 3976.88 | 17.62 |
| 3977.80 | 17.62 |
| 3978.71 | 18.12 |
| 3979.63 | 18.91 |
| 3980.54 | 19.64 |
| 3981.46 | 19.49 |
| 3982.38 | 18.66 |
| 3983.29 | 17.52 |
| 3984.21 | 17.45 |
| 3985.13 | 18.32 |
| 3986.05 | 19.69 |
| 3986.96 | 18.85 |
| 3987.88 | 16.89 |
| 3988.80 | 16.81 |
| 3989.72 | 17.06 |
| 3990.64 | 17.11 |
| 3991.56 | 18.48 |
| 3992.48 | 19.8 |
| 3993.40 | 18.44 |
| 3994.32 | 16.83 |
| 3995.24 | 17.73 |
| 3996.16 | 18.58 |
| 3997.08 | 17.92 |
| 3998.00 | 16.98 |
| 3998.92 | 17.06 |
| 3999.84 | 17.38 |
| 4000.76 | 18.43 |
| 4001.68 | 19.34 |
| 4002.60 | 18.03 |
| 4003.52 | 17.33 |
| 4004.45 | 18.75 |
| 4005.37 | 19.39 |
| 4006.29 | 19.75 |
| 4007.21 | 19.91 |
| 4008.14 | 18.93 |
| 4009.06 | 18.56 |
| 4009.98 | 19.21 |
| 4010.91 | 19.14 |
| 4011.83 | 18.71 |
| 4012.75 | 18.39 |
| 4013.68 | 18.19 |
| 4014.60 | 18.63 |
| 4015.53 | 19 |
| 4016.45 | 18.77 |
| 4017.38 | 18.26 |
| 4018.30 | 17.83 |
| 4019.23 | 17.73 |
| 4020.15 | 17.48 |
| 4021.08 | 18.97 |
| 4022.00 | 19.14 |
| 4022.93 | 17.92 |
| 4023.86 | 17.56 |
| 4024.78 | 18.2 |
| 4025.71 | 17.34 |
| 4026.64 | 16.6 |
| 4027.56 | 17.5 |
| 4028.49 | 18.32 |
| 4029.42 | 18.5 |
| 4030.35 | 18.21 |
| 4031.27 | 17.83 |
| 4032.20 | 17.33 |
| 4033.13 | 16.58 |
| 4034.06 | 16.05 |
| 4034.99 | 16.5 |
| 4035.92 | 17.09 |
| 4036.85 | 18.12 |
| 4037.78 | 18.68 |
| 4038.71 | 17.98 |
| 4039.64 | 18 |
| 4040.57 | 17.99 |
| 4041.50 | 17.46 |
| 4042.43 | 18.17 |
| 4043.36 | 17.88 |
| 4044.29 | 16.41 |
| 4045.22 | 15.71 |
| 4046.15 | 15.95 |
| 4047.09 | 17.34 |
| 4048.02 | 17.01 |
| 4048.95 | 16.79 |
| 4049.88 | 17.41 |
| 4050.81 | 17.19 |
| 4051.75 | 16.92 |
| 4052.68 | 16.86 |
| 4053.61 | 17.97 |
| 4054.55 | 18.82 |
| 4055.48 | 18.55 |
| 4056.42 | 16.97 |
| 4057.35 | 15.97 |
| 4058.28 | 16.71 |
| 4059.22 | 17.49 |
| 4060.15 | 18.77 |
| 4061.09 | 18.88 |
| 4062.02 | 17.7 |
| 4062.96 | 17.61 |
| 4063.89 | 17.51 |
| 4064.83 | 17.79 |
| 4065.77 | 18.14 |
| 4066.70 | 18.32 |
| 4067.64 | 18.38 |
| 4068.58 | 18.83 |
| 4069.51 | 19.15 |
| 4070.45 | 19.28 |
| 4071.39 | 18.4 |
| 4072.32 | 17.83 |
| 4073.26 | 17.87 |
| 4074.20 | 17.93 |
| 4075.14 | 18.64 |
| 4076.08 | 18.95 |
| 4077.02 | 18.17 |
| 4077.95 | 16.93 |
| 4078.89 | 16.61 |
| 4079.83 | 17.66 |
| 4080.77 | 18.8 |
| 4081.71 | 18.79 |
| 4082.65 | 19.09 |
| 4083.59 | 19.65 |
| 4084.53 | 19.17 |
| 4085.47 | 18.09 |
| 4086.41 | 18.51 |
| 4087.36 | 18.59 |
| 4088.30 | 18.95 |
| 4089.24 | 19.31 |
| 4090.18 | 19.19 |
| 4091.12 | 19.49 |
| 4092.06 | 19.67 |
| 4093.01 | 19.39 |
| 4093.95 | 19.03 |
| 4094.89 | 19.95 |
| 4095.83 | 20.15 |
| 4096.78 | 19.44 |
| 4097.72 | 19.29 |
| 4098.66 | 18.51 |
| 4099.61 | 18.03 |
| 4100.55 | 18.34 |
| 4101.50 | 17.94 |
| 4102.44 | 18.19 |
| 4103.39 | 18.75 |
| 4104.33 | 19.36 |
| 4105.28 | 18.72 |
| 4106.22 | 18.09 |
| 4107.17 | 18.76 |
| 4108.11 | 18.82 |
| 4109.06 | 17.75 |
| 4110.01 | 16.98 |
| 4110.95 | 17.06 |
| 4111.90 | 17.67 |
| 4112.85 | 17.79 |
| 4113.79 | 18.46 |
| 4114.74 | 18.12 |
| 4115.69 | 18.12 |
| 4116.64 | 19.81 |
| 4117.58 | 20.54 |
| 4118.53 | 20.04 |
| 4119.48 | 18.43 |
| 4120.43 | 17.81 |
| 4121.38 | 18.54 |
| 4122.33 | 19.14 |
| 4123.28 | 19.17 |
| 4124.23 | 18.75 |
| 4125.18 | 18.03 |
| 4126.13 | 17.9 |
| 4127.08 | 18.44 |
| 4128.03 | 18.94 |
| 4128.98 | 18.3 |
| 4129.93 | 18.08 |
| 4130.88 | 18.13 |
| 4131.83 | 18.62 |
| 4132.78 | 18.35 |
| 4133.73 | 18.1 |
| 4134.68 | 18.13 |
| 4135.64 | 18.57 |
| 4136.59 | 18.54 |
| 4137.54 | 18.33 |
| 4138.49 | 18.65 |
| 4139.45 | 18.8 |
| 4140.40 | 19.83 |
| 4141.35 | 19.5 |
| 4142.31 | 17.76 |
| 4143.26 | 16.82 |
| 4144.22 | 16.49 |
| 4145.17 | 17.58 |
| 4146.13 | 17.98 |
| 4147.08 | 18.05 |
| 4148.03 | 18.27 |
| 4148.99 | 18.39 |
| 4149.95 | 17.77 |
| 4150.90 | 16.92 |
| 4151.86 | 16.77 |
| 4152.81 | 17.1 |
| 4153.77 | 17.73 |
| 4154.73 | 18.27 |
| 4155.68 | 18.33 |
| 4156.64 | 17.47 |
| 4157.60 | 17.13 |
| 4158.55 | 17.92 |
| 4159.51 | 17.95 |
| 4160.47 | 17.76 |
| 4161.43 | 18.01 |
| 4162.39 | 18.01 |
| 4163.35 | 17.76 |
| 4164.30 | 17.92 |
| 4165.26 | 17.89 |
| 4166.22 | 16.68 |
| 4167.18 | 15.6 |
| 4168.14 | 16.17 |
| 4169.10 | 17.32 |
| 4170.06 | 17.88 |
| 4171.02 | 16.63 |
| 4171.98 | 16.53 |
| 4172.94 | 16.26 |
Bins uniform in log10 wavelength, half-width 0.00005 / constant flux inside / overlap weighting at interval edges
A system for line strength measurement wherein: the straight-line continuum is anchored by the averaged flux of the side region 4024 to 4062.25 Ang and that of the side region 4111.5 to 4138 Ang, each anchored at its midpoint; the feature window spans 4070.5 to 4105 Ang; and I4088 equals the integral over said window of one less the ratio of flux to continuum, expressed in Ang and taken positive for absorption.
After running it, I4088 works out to -1.2 Ang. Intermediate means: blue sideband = 17.5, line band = 18.7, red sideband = 18.5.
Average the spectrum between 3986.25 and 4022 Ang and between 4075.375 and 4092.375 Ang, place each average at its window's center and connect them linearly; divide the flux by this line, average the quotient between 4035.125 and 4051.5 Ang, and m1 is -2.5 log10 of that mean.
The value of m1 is 0.069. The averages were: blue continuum 18.3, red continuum 18.6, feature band 17.3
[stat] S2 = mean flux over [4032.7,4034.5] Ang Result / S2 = 16.3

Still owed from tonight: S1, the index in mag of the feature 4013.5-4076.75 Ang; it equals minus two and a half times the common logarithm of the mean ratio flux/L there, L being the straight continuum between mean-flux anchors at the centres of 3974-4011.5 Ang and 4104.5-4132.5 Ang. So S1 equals 0.03 mag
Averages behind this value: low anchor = 18.3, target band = 17.8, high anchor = 18.5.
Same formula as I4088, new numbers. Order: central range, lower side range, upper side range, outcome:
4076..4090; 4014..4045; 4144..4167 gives -0.58 Ang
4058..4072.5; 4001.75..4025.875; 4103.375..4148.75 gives 0.21 Ang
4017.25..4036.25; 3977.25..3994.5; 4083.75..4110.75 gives 0.79 Ang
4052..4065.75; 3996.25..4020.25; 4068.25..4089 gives 0.57 Ang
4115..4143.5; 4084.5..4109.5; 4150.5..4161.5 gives -0.70 Ang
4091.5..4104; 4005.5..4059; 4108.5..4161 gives -0.65 Ang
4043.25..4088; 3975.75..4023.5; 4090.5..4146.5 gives 1.37 Ang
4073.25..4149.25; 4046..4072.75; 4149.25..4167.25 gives -3.65 Ang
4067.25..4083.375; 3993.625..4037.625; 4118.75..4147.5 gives -0.10 Ang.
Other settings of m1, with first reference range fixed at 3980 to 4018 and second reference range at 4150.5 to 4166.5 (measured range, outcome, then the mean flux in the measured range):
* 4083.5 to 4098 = -0.075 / 19.2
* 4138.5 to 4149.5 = -0.026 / 18.1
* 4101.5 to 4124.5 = -0.040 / 18.5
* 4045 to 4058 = 0.062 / 17.1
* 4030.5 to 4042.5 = 0.041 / 17.5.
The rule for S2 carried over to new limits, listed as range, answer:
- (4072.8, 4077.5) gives 18.3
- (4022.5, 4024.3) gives 17.7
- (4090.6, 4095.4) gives 19.5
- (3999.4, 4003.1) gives 18.3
